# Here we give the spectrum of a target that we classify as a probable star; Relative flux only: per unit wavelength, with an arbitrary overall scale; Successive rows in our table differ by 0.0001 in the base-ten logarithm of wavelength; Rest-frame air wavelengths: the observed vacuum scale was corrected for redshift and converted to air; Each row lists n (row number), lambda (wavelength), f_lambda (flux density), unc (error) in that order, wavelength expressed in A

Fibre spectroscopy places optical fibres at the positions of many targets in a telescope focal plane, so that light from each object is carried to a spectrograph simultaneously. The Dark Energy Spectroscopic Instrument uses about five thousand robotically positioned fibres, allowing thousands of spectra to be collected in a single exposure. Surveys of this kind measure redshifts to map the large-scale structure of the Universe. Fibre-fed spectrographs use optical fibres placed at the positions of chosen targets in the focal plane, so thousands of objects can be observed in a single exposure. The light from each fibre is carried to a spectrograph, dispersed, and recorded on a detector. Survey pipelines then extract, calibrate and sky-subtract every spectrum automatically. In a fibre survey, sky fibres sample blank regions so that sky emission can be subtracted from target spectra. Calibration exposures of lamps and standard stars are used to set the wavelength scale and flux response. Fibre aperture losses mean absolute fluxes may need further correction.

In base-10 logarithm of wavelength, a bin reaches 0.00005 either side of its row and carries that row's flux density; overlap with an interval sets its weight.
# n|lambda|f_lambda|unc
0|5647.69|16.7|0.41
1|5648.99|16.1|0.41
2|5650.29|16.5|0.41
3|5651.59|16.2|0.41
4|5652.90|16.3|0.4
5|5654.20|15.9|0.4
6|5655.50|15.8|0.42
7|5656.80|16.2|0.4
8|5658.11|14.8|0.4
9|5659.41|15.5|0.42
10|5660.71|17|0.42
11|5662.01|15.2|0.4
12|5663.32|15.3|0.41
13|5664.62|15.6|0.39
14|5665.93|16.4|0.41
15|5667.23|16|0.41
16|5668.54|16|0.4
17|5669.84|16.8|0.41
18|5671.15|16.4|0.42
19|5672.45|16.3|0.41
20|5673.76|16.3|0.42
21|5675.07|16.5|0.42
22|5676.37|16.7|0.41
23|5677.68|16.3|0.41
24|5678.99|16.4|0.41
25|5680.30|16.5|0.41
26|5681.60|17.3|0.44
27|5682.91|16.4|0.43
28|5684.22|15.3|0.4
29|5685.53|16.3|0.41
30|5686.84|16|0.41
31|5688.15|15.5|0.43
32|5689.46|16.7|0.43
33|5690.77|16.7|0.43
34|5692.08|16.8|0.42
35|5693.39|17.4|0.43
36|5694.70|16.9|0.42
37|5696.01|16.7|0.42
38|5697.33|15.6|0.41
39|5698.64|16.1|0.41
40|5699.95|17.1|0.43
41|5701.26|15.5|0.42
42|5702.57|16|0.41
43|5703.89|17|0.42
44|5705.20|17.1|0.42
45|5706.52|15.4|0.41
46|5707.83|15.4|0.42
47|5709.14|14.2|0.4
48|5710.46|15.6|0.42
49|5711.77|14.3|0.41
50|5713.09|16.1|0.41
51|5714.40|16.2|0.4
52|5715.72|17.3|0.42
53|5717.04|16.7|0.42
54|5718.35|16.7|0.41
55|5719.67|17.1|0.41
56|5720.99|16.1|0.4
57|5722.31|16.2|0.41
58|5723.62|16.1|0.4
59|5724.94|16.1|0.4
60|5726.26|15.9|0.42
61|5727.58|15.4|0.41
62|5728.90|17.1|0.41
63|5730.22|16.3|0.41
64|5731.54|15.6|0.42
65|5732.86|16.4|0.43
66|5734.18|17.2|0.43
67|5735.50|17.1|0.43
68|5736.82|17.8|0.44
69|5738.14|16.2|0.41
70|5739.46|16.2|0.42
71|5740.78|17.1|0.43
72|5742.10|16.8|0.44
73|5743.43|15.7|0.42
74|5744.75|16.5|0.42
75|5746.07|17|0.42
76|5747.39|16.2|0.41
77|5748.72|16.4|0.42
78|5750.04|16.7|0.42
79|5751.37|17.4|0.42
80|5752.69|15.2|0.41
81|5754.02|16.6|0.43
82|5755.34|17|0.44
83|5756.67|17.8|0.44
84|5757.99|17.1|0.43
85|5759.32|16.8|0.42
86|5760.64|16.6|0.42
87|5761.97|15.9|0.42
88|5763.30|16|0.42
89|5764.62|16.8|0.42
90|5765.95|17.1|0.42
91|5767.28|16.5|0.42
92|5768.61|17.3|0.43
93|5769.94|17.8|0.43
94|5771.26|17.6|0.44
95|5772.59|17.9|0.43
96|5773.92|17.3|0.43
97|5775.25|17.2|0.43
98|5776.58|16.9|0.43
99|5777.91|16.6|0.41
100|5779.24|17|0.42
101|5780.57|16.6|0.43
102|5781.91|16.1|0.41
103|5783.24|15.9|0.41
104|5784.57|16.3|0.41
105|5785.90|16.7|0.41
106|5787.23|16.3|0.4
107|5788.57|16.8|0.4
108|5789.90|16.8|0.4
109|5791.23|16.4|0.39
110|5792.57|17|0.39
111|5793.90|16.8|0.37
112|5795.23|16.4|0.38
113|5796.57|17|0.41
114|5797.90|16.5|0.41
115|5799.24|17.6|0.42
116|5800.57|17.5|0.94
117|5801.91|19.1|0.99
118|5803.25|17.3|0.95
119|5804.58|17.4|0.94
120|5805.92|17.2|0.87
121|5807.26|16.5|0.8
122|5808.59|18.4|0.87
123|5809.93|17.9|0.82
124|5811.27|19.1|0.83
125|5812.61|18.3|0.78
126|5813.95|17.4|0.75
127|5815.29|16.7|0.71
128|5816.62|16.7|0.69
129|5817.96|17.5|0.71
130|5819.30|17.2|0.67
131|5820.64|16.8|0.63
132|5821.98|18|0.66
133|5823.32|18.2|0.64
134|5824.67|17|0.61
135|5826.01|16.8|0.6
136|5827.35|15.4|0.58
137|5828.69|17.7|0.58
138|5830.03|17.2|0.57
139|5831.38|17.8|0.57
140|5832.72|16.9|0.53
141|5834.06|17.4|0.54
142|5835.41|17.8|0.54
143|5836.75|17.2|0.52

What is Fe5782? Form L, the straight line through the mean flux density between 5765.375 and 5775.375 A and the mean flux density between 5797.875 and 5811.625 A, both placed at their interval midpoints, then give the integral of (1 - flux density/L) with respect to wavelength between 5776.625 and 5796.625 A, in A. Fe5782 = 1.1 A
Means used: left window 17.3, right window 17.7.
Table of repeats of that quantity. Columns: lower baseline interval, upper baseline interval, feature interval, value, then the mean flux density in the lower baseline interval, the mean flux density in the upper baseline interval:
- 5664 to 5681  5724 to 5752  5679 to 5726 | 0.5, 16.3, 16.5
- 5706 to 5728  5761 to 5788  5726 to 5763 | -0.5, 15.9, 16.8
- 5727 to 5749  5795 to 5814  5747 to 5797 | 0.9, 16.5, 17.6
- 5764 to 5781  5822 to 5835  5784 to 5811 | 0.1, 17.1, 17.2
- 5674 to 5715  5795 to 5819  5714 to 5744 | 0.2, 16.2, 17.5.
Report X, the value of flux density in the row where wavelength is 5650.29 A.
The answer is 16.5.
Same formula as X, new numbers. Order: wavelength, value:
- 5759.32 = 16.8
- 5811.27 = 19.1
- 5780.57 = 16.6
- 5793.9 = 16.8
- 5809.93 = 17.9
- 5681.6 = 17.3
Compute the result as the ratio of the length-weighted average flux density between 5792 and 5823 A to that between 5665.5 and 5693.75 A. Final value 1.1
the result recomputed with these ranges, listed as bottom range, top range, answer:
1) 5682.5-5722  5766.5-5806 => 1.05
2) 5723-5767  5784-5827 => 1.04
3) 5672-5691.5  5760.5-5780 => 1.04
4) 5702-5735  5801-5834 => 1.08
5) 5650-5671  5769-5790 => 1.06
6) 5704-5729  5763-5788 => 1.05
